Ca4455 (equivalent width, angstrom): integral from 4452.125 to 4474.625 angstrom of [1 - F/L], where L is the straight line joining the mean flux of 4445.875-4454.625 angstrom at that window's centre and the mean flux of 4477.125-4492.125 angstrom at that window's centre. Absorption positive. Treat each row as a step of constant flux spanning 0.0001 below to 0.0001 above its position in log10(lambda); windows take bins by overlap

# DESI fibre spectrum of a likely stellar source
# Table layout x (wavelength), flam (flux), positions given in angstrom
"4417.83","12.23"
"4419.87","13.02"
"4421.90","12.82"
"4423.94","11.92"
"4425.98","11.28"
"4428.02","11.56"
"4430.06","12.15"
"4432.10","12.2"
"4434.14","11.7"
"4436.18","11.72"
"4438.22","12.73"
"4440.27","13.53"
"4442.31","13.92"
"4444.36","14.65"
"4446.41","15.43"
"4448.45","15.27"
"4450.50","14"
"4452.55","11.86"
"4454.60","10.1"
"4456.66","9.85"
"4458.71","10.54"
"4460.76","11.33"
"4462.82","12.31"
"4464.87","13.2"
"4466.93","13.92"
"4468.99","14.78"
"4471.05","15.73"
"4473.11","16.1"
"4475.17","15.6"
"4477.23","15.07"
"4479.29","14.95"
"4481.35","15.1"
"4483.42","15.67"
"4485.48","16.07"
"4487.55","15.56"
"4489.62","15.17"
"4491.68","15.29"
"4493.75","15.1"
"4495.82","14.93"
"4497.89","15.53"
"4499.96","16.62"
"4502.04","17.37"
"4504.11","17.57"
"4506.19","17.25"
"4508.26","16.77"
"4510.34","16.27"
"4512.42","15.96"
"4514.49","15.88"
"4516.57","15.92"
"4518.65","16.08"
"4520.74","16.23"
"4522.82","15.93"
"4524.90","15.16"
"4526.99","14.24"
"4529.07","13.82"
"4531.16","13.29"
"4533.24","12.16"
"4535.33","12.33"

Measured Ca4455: 2.4 angstrom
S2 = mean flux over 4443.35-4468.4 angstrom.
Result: 12.7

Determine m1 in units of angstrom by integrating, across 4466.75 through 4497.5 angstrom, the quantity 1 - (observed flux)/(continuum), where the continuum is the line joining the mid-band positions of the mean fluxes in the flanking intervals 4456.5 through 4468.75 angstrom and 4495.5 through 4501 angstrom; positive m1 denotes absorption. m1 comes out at -2.63 angstrom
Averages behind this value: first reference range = 12.2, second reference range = 15.8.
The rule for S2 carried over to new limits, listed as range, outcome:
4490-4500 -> 15.4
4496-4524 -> 16.4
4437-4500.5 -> 14.2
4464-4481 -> 14.9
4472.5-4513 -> 15.9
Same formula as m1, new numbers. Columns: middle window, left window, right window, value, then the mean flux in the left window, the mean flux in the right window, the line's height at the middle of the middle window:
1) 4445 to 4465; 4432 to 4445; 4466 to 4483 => 2.18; 12.9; 15.2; 14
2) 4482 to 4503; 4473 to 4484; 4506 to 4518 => 0.03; 15.3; 16.3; 15.7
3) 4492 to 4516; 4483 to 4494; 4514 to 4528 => -1.08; 15.5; 15.6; 15.6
